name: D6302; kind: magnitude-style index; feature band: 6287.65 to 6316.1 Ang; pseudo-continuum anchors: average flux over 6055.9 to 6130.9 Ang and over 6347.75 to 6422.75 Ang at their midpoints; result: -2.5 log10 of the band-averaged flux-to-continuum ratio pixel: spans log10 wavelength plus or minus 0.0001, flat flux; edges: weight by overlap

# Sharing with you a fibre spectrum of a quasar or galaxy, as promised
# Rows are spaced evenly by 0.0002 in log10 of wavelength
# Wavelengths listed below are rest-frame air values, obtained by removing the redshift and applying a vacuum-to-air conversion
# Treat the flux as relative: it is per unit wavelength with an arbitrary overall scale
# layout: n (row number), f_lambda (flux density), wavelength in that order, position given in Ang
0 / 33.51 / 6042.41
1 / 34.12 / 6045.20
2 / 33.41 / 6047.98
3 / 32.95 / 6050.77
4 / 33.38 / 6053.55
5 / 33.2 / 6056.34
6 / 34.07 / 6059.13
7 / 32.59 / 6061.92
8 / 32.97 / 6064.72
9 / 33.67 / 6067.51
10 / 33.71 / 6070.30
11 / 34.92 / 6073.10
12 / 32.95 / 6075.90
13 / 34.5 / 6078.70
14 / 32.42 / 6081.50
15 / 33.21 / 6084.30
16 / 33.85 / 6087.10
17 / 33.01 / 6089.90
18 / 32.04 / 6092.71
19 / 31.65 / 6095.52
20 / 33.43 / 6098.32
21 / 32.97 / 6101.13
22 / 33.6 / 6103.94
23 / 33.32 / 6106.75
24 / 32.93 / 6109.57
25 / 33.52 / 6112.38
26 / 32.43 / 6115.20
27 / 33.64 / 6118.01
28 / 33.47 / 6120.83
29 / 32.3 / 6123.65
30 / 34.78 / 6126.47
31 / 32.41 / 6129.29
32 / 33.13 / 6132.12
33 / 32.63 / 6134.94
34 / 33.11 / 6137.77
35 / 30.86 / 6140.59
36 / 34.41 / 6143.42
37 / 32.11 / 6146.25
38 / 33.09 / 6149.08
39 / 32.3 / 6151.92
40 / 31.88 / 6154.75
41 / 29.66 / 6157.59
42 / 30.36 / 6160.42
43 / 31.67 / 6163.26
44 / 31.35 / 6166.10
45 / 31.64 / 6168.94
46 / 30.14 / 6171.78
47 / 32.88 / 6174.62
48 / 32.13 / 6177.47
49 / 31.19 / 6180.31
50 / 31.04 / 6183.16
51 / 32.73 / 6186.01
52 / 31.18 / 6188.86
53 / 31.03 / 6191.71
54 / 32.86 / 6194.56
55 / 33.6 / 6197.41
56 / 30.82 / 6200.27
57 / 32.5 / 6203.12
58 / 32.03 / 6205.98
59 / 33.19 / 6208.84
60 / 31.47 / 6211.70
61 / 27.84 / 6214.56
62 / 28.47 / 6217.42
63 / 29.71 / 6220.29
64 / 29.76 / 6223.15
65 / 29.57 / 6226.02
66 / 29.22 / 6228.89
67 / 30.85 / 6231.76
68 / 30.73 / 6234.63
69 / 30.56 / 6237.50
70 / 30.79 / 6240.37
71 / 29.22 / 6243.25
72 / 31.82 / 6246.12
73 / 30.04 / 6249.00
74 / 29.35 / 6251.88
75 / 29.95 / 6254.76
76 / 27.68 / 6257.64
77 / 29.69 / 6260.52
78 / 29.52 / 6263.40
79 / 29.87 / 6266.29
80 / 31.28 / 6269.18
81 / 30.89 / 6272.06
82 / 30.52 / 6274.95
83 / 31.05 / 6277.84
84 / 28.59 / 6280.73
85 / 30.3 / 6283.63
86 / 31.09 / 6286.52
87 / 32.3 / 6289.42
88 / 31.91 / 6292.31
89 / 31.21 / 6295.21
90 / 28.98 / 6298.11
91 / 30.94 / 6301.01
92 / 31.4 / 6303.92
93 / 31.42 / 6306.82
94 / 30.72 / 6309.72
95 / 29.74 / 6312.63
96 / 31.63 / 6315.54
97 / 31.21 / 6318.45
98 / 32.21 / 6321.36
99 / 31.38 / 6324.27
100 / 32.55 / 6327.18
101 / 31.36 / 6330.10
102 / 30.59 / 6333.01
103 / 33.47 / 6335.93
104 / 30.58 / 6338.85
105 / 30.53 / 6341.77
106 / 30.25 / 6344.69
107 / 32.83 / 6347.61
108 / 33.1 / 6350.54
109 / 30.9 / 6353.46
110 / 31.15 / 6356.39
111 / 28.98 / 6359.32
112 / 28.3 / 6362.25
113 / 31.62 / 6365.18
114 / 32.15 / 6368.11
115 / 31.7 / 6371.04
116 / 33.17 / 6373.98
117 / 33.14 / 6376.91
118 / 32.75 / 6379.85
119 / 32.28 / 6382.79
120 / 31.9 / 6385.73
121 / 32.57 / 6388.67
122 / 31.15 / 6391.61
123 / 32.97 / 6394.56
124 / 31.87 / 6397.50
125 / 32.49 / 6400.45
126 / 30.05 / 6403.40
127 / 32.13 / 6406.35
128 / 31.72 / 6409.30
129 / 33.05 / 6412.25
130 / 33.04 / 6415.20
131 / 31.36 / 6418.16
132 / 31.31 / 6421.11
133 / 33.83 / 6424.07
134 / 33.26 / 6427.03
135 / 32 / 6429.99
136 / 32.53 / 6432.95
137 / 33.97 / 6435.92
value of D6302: 0.04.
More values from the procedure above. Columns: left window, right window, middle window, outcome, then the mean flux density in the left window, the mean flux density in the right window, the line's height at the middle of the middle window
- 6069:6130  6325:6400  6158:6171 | 0.06 mag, 33.2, 31.7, 32.9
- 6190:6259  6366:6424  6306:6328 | 0.00 mag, 30.5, 32.2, 31.4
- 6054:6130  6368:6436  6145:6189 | 0.05 mag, 33.3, 32.3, 33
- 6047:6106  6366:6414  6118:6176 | 0.03 mag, 33.3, 32.2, 33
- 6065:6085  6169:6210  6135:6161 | 0.02 mag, 33.6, 31.9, 32.5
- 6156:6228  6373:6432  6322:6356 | 0.01 mag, 31.1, 32.3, 31.9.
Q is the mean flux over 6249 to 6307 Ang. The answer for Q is 30.4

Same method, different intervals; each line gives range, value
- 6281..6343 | 31.2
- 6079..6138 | 33.1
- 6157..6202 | 31.6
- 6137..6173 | 31.7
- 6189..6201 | 32.1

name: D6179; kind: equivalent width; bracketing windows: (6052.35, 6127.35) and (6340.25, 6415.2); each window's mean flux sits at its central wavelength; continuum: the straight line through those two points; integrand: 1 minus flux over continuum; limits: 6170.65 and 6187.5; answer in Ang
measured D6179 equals 0.6 Ang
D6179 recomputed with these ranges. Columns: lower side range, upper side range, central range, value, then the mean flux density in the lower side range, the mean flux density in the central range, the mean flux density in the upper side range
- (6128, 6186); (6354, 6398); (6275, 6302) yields 0.92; 31.9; 30.7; 31.7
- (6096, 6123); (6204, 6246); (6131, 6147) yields -0.14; 33.2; 32.7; 30.3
